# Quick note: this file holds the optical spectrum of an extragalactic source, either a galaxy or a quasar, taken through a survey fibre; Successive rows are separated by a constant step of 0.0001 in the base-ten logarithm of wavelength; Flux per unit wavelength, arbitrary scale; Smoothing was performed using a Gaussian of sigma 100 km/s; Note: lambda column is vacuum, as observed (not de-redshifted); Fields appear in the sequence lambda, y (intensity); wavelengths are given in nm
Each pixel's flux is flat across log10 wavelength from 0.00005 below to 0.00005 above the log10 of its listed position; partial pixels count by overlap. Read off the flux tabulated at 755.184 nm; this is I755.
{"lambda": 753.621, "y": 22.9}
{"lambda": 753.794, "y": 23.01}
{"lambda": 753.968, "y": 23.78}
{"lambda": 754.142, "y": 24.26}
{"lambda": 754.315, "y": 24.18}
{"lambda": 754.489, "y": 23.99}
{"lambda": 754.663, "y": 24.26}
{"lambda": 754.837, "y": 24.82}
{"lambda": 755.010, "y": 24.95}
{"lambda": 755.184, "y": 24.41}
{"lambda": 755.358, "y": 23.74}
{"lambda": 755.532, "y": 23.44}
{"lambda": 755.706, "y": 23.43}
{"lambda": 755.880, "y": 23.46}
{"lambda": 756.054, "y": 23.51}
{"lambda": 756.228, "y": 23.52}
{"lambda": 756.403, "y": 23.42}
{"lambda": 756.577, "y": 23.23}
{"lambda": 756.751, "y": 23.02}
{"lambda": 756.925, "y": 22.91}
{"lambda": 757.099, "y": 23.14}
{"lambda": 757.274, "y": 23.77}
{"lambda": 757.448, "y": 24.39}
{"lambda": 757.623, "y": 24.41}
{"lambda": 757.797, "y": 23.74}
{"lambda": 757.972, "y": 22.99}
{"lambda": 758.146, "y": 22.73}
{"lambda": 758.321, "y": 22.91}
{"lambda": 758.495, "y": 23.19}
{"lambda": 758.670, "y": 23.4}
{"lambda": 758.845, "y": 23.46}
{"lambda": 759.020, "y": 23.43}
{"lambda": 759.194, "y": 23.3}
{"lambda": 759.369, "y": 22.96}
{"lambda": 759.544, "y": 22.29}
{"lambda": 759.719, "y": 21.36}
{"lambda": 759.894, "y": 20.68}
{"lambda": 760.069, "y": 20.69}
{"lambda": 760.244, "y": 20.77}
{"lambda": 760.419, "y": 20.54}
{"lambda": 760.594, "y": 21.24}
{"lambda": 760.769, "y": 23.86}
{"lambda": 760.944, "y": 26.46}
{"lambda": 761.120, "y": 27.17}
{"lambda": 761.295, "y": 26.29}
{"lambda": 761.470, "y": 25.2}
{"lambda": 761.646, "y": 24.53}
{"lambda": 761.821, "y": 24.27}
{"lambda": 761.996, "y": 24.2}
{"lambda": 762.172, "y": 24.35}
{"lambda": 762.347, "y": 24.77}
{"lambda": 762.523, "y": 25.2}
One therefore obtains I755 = 24.41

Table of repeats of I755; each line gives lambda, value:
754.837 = 24.82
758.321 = 22.91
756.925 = 22.91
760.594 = 21.24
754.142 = 24.26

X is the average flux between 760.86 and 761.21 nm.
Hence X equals 26.8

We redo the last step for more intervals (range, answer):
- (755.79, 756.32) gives 23.5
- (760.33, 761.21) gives 23.9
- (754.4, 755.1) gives 24.5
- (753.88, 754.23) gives 24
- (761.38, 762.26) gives 24.5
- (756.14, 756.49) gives 23.4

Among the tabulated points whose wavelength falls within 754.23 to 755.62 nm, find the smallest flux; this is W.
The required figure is 23.44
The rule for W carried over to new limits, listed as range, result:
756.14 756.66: 23.23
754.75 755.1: 24.82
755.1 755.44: 23.74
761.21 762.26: 24.2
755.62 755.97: 23.43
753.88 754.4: 23.78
